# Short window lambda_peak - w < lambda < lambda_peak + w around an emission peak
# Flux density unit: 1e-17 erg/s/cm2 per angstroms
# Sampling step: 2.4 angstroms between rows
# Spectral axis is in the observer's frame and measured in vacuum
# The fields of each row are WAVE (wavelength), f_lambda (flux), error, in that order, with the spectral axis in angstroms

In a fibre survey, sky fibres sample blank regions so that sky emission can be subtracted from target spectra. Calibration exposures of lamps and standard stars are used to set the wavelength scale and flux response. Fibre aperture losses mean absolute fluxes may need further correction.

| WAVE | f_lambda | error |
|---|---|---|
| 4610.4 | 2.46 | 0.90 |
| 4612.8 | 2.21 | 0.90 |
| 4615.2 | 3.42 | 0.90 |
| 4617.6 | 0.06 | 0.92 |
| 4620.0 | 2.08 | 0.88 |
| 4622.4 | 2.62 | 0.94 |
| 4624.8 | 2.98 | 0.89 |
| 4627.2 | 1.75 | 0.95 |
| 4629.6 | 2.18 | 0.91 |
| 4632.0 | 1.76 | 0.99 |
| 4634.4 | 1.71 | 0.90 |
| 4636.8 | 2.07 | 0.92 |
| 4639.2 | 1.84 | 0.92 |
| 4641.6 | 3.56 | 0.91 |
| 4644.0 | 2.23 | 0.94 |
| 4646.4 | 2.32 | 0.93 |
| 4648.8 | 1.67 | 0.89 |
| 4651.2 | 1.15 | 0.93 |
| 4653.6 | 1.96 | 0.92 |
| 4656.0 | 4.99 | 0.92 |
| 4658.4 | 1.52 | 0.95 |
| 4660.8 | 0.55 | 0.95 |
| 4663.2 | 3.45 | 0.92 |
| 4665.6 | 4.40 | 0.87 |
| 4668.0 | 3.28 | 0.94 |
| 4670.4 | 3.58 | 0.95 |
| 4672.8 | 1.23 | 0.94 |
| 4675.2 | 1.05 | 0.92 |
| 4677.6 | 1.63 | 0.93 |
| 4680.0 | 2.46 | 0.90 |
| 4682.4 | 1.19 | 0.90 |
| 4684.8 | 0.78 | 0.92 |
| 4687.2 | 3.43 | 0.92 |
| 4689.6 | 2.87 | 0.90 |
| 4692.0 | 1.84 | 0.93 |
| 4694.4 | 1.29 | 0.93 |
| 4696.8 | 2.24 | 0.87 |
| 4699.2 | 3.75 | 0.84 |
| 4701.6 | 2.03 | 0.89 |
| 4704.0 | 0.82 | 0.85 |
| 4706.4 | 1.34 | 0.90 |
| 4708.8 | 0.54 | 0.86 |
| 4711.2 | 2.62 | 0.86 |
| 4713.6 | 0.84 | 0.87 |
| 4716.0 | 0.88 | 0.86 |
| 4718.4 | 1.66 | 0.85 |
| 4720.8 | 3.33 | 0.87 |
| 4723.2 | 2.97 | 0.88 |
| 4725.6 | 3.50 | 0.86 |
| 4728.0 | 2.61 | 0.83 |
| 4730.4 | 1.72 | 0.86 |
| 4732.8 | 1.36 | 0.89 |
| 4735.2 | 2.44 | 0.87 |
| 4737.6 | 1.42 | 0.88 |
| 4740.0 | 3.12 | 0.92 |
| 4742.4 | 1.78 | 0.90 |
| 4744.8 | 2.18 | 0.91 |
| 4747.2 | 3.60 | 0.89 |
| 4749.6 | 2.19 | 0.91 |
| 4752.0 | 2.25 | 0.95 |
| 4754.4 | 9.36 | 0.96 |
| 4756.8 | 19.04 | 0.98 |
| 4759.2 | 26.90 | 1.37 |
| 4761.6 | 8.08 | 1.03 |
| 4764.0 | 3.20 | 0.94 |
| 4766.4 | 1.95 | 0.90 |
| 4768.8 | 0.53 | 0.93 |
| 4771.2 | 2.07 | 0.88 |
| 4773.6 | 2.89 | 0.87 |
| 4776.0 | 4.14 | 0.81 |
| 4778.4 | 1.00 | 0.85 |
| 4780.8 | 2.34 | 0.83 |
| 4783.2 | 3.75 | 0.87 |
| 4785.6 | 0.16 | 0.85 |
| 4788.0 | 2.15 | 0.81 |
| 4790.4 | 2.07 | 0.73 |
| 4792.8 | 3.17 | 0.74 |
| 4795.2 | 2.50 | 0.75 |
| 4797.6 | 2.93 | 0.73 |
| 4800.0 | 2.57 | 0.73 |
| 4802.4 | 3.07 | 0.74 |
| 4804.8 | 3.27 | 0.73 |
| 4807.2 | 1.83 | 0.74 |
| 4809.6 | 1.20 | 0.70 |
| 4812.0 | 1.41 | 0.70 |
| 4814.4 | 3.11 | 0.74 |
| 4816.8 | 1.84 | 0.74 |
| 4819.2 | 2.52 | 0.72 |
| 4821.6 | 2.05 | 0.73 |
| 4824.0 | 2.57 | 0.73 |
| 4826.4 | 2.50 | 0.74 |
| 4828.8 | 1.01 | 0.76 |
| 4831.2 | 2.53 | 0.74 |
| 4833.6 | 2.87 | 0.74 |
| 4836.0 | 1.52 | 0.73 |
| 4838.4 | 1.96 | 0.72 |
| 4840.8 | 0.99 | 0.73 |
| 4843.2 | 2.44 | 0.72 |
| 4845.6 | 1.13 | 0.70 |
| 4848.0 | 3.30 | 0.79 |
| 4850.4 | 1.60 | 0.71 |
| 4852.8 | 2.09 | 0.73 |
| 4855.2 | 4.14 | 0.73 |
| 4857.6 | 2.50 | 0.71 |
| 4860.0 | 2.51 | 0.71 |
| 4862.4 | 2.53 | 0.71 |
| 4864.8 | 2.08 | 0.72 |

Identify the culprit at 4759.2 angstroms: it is [O II] 3727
